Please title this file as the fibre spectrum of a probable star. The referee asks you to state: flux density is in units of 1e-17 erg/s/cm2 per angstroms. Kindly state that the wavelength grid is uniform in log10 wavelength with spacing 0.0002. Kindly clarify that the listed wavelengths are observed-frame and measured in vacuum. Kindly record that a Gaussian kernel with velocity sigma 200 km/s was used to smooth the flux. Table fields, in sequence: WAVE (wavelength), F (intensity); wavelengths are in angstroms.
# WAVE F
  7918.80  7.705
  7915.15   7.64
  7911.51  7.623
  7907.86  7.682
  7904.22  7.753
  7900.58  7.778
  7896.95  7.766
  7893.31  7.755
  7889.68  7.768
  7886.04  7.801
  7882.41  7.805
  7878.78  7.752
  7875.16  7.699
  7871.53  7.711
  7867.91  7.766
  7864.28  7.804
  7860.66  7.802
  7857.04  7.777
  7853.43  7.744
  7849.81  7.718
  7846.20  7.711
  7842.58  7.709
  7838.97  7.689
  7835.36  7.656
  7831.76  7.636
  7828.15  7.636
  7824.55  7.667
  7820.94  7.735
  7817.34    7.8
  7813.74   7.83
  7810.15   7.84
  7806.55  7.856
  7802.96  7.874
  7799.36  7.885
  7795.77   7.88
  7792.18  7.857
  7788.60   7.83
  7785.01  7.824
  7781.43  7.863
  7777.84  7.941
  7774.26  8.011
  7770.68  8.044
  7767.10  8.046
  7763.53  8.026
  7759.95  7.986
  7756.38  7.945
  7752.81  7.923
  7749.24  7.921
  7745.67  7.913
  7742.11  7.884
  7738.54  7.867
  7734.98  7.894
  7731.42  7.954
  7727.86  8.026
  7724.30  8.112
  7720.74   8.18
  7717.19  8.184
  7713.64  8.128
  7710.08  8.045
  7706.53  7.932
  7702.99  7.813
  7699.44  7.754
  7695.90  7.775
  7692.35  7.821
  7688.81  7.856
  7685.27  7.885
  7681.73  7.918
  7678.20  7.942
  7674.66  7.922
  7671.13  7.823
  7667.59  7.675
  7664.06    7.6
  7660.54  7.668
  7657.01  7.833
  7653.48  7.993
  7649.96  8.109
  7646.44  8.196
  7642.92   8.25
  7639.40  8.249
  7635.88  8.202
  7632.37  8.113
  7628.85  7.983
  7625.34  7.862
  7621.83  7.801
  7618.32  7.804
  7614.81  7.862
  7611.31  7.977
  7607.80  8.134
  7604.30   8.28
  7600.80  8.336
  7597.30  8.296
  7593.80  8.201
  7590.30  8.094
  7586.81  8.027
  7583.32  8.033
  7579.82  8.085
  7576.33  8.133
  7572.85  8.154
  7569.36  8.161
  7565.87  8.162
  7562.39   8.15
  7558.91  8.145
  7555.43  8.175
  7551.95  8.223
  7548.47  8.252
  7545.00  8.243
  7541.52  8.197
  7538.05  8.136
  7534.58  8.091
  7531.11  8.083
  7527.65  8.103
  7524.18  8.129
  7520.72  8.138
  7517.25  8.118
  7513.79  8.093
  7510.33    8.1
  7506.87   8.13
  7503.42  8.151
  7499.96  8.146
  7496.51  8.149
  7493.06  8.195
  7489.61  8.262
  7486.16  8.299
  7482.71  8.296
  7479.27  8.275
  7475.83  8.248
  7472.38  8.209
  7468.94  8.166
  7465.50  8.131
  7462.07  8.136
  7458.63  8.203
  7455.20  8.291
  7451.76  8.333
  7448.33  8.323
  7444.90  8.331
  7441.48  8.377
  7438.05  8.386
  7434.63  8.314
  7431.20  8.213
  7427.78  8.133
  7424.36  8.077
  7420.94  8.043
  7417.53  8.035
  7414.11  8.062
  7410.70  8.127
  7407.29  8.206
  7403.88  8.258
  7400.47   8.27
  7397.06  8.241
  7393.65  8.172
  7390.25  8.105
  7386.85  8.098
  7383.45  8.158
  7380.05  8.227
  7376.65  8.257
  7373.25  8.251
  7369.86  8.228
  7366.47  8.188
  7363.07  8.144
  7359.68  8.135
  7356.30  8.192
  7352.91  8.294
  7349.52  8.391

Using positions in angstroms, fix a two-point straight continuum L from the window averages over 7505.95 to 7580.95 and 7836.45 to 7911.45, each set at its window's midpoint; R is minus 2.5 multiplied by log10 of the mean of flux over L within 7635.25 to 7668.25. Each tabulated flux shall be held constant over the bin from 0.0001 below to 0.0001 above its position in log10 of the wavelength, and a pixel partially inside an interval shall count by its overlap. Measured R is 0.00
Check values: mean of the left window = 8.15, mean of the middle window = 7.98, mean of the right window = 7.74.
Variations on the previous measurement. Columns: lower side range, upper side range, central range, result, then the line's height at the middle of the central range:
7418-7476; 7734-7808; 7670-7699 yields 0.02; 8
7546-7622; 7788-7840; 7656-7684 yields 0.03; 7.99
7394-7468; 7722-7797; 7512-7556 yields 0.00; 8.13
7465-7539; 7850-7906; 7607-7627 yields 0.02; 8.04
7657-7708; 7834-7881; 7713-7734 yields -0.04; 7.8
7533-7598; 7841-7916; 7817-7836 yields 0.02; 7.81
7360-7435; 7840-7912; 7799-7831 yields 0.00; 7.8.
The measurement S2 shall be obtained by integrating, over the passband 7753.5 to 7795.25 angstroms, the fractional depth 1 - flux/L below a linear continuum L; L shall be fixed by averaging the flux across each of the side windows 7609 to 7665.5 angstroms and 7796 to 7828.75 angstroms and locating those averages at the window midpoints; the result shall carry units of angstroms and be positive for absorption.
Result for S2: -0.5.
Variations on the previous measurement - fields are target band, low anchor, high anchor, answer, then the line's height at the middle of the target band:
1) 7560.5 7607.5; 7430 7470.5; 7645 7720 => -0.6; 8.06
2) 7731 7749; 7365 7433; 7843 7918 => -0.1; 7.87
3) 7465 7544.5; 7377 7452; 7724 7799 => -0.3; 8.13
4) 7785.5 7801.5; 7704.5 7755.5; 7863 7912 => 0.1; 7.9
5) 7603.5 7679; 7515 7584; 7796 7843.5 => 0.5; 8.02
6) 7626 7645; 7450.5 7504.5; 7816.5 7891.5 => -0.3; 8.01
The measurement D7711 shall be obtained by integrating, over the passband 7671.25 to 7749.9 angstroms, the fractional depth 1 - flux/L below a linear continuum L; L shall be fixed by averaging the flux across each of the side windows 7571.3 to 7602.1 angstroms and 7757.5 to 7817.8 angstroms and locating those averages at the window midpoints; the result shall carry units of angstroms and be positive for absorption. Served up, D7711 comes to 0.6 angstroms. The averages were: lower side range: 8.15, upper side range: 7.91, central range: 7.94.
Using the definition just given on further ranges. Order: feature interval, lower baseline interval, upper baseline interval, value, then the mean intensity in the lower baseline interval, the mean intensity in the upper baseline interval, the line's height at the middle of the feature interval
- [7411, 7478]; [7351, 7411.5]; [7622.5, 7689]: -0.6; 8.2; 7.95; 8.14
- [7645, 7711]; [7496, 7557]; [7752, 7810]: 1.2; 8.15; 7.92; 8.01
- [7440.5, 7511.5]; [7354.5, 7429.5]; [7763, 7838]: -1.1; 8.16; 7.84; 8.1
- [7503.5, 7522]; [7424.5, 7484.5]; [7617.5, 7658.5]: 0.1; 8.25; 8.04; 8.18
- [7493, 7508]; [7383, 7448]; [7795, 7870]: -0.1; 8.19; 7.76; 8.11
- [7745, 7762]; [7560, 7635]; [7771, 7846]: -0.1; 8.08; 7.8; 7.88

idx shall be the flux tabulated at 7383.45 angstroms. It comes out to 8.158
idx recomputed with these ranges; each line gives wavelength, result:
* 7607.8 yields 8.134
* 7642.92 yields 8.25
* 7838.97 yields 7.689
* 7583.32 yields 8.033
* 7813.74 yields 7.83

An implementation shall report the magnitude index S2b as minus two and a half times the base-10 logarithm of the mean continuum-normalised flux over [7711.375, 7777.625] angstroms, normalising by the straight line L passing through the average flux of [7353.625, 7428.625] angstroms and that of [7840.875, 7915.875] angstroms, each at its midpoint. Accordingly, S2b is -0.02 mag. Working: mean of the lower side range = 8.17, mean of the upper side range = 7.74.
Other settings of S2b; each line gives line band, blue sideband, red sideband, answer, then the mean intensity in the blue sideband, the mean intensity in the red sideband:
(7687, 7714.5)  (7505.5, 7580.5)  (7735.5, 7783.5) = 0.02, 8.15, 7.95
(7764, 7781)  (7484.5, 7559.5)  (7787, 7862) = -0.02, 8.16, 7.77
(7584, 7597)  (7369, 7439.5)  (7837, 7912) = -0.02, 8.18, 7.74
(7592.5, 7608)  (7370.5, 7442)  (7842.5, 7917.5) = -0.03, 8.19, 7.74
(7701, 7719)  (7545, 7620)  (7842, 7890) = -0.01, 8.13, 7.75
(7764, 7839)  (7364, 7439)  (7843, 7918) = 0.00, 8.18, 7.74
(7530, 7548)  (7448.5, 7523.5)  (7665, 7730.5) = 0.00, 8.19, 7.93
